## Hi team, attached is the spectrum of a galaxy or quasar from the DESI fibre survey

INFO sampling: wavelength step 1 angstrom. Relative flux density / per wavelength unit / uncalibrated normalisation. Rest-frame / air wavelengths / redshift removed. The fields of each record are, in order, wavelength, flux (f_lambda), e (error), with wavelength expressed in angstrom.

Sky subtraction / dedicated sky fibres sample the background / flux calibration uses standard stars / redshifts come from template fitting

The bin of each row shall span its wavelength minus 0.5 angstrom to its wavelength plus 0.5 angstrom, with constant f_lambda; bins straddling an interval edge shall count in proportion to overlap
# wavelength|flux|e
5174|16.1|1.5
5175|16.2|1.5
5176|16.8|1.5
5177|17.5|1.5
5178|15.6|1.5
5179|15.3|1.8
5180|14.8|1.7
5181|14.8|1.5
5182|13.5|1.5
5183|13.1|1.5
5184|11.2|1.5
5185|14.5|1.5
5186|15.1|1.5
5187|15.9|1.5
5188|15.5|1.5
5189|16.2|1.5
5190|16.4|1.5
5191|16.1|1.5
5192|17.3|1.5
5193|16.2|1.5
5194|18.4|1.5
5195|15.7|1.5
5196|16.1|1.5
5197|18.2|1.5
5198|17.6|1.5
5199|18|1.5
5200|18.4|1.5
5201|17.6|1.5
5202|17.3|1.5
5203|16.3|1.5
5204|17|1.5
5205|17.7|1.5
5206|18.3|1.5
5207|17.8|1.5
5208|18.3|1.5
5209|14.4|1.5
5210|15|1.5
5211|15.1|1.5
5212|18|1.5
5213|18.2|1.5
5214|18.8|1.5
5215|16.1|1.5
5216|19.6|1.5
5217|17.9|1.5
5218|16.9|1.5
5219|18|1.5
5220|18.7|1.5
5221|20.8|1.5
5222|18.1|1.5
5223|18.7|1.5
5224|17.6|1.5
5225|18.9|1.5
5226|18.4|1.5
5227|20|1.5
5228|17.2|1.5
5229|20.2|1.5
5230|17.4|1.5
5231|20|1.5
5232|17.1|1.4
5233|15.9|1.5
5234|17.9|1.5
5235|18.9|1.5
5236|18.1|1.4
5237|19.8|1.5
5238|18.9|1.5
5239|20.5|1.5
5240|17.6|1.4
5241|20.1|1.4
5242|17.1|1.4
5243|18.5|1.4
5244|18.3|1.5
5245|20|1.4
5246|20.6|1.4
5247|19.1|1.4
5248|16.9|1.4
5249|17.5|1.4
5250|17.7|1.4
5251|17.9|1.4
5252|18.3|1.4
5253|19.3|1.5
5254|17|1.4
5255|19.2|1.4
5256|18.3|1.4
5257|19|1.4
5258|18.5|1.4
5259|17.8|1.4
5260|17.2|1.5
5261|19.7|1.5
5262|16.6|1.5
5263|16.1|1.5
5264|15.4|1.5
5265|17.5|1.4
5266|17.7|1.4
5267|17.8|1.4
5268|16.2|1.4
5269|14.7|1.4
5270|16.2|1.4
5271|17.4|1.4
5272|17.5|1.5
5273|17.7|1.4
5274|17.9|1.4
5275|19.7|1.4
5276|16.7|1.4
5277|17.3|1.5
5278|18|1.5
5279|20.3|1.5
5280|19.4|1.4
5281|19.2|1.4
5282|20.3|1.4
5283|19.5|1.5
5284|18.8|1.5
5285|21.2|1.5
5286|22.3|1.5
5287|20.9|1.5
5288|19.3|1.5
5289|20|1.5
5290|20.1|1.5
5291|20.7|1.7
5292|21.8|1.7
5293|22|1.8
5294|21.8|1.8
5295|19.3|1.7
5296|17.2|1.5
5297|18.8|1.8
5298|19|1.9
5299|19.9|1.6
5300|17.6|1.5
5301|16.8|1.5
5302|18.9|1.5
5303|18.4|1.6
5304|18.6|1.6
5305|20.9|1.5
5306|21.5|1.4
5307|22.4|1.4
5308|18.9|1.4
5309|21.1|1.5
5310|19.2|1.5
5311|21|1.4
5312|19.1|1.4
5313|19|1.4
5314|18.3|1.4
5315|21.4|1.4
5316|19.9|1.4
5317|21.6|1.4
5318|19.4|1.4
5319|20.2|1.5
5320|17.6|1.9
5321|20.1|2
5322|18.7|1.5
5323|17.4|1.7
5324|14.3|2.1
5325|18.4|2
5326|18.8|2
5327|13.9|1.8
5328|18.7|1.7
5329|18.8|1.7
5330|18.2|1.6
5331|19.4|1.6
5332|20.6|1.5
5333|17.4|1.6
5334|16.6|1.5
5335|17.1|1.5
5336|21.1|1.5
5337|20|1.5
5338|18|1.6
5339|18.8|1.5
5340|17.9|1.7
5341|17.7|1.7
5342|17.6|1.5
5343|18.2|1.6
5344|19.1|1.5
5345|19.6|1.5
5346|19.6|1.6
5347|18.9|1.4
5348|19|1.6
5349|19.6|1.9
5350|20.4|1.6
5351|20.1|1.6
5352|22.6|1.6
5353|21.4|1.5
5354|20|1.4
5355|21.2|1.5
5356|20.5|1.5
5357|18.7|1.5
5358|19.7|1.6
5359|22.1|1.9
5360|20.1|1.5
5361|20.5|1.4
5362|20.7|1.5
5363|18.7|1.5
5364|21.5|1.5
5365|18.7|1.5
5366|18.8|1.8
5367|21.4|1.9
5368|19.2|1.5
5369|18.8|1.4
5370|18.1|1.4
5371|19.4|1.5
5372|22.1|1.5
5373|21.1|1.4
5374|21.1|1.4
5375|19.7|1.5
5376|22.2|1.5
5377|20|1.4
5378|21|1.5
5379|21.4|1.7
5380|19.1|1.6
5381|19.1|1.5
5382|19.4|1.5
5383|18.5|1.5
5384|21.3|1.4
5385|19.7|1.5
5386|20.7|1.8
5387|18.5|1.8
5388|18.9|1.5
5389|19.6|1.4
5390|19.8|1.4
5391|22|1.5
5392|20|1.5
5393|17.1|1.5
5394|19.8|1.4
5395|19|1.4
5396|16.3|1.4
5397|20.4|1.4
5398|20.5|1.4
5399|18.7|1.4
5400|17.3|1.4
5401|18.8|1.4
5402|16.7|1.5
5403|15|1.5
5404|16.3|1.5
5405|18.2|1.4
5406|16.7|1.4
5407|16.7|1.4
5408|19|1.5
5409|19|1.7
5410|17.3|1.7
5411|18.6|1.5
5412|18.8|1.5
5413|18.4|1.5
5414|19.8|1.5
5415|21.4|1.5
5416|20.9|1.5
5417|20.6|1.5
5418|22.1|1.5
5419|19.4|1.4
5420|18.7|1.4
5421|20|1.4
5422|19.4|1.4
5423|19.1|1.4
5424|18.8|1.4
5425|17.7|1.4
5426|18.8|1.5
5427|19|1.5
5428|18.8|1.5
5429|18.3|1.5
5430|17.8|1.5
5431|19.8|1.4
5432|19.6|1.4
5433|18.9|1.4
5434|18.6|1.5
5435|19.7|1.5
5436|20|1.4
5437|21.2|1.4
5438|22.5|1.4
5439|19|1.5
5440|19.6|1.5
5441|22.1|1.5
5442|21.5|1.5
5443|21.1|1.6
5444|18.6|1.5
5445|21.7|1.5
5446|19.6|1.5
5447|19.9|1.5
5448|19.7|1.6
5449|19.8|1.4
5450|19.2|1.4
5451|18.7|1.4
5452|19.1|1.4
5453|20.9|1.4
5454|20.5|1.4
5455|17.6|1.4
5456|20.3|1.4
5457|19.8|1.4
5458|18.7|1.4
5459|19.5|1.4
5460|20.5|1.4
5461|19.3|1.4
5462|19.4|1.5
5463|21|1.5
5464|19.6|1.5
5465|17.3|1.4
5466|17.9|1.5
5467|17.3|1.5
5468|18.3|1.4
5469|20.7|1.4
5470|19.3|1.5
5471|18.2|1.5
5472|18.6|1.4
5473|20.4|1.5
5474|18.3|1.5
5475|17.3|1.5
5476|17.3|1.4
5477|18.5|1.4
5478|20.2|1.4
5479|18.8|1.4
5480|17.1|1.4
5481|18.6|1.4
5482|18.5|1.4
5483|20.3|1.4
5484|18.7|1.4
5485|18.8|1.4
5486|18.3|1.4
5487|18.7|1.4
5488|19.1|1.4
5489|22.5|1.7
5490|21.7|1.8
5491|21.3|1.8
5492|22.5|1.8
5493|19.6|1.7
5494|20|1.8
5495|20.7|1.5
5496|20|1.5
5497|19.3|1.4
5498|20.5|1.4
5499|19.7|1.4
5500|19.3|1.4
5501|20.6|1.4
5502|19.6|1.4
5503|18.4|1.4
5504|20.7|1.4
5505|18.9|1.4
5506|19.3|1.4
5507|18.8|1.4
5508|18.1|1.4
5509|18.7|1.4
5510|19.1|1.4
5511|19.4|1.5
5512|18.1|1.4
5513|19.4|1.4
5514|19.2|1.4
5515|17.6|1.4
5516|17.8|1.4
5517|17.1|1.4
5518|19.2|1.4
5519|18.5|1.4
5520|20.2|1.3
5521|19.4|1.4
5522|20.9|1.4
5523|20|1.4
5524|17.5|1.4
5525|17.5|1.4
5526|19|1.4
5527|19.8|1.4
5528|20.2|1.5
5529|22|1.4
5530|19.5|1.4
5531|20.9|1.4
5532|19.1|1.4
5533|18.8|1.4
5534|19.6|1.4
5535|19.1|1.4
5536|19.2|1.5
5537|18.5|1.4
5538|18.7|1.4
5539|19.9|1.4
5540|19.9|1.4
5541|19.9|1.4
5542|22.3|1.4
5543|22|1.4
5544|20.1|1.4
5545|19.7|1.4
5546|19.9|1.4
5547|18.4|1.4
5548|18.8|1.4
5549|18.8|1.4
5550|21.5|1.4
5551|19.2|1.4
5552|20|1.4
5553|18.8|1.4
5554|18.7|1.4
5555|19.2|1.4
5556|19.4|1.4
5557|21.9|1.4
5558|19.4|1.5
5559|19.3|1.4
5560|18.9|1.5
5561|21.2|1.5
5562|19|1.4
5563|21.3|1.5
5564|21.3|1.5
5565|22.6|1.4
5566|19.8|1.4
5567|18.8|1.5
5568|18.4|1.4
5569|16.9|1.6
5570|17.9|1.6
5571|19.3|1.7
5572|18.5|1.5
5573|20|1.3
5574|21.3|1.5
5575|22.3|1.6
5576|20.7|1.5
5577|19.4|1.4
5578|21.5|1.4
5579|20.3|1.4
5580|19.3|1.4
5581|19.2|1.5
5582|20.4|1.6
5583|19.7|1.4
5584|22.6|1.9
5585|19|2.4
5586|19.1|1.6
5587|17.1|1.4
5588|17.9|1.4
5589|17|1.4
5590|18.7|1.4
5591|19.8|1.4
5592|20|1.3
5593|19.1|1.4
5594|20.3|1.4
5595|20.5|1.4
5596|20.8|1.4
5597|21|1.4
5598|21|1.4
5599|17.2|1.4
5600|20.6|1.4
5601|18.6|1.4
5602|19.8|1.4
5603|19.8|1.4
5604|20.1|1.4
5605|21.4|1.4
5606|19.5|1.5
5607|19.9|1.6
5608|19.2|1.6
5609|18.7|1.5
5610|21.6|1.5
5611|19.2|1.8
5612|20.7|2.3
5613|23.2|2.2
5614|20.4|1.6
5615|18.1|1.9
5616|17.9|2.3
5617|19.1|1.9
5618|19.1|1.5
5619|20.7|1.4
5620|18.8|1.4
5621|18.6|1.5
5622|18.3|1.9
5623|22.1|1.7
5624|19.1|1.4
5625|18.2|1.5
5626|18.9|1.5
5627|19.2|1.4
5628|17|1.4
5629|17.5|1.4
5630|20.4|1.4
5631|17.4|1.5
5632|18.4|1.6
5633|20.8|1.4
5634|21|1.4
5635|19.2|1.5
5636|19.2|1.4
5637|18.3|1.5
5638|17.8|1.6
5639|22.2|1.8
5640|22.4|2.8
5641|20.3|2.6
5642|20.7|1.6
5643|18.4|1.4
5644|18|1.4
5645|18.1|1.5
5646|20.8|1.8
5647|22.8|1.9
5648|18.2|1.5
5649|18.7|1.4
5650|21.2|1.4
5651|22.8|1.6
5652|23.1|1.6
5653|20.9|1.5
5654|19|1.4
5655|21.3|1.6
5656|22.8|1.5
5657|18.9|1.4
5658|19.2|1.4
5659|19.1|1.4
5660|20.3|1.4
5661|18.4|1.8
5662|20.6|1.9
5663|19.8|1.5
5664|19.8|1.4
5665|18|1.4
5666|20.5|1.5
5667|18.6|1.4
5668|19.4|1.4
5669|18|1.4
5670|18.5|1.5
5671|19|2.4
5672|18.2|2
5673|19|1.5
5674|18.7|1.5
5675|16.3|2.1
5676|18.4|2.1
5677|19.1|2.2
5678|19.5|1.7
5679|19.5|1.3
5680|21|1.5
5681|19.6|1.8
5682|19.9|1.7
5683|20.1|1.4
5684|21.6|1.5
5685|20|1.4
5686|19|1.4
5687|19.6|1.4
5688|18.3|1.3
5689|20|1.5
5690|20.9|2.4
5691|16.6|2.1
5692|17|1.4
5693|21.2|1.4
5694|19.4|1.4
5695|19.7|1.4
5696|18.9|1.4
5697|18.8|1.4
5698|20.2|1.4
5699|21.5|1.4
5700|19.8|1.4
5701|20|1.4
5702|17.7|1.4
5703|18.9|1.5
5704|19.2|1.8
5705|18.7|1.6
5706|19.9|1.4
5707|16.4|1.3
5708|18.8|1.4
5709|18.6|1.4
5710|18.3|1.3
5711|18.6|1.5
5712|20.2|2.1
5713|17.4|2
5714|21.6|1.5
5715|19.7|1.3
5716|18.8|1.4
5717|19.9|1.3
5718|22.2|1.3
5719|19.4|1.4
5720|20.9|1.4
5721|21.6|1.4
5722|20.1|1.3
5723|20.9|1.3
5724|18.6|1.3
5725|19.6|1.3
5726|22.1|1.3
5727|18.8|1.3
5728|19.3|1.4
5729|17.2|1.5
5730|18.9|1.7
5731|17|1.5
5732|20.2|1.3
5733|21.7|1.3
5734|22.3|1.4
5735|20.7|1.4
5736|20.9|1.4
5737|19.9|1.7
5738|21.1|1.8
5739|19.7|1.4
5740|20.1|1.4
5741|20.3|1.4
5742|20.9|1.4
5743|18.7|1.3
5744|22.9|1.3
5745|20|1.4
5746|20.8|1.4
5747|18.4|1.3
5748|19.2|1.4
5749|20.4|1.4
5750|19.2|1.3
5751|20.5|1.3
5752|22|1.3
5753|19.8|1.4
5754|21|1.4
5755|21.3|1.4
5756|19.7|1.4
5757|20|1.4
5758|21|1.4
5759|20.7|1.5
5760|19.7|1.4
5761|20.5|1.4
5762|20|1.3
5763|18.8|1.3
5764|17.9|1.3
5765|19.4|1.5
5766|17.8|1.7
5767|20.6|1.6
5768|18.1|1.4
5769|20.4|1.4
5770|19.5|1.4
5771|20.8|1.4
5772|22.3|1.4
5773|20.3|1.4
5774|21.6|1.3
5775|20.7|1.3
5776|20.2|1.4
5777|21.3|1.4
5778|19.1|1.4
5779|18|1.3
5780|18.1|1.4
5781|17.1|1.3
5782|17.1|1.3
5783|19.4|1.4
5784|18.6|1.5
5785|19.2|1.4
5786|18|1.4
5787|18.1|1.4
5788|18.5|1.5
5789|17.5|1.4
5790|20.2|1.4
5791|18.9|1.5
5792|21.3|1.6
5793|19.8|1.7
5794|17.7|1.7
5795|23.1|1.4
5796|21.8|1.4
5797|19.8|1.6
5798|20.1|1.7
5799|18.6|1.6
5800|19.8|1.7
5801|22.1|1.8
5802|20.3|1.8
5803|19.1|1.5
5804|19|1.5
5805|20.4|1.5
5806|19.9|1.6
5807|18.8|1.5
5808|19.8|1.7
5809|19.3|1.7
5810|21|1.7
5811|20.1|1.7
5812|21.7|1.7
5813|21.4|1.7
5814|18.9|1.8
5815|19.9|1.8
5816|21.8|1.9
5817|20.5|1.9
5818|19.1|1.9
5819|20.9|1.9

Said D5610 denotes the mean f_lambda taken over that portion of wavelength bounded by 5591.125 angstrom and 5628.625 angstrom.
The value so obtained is 19.7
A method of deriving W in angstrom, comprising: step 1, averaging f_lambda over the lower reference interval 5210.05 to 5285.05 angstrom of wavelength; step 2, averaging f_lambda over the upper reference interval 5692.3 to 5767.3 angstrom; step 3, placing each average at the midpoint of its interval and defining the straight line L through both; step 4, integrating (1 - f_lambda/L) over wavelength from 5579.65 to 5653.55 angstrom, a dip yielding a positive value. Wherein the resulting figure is -0.9 angstrom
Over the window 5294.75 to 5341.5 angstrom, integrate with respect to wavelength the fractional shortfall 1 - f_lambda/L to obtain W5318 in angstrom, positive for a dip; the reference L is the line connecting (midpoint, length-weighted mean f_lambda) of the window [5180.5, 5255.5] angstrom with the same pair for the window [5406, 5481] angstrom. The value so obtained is -1.5 angstrom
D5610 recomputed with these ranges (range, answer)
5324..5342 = 18.2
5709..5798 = 19.8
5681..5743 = 19.7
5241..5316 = 18.8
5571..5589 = 19.8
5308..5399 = 19.5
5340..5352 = 19.2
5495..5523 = 19.2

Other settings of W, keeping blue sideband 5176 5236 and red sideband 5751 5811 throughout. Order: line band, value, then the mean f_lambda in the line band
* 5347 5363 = -2.3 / 20.3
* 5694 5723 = -0.2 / 19.5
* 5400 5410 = 0.3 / 17.4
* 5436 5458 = -2.3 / 20.1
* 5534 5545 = -0.8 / 19.9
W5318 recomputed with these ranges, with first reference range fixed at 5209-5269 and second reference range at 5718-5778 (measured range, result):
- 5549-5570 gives -0.37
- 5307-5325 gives -0.91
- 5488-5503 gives -1.01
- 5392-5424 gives 0.04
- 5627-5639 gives 0.43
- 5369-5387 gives -1.46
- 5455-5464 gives -0.34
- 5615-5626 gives 0.28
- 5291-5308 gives -1.27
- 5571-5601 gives -0.45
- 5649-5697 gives 0.63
